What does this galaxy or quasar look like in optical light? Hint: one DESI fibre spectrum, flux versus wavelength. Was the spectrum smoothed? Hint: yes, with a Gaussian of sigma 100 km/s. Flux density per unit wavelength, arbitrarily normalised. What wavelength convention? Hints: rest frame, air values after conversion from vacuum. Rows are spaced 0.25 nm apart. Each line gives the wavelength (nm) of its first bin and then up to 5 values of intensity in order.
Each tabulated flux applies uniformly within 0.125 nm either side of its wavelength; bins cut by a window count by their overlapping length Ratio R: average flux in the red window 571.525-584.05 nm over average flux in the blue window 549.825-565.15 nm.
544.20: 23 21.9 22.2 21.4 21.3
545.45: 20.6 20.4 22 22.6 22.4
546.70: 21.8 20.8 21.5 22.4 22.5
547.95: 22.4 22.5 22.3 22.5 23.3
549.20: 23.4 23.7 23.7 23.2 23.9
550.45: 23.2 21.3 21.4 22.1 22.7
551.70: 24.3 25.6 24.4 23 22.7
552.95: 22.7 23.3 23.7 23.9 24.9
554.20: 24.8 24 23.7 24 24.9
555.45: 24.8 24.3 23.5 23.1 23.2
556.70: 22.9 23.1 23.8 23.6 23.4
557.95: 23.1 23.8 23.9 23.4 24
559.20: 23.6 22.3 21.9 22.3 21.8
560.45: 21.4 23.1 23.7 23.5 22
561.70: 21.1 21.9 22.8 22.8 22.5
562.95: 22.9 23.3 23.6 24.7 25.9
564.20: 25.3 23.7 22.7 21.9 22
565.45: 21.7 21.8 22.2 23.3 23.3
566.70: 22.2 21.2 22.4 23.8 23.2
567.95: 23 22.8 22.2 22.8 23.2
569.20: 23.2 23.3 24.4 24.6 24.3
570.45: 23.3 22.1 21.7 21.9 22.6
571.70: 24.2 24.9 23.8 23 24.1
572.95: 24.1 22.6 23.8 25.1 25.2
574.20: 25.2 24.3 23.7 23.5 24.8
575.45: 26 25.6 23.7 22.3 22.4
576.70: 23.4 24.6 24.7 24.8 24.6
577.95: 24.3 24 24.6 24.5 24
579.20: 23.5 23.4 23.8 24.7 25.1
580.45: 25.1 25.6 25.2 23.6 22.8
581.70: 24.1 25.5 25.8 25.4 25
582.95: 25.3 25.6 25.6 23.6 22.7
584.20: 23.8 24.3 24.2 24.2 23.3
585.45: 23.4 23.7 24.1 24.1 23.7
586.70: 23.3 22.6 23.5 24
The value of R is 1.04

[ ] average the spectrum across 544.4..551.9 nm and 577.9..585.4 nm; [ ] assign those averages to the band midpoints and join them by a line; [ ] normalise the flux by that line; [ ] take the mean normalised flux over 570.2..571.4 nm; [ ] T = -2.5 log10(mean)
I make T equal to 0.06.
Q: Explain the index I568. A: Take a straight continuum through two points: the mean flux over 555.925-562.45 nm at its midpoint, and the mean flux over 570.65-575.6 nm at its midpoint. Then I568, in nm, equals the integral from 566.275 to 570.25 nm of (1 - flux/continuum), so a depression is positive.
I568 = 0.07 nm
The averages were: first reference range 22.9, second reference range 23.9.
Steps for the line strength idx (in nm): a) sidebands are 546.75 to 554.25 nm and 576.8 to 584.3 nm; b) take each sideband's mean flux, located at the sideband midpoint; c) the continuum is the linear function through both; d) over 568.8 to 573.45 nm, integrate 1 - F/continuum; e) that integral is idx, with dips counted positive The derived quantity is 0.12 nm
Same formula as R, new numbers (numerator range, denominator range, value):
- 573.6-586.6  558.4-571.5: 1.06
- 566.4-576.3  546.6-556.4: 1.01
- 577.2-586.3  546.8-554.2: 1.06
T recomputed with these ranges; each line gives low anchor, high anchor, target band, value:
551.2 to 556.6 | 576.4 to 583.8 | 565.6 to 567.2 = 0.08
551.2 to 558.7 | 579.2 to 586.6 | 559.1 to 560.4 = 0.07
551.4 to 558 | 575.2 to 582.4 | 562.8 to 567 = 0.04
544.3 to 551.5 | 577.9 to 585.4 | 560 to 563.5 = 0.03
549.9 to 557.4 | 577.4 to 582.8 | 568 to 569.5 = 0.06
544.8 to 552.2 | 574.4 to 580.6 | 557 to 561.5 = 0.00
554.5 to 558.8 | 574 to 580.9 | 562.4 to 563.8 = 0.03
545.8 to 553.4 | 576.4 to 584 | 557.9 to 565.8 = 0.02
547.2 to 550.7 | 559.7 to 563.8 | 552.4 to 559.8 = -0.04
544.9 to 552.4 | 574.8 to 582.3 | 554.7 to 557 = -0.04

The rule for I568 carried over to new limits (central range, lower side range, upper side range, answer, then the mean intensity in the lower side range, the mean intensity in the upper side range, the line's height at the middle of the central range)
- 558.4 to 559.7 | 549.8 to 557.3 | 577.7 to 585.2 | 0.03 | 23.5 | 24.4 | 23.7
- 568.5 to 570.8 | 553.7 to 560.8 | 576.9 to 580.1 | 0.05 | 23.5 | 24.3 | 23.9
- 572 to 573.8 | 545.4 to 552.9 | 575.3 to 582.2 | 0.01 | 22.6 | 24.3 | 24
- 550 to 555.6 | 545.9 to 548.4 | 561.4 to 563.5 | -0.34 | 22.1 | 22.5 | 22.3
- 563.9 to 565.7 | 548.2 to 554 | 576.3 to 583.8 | 0.05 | 23.2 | 24.5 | 23.8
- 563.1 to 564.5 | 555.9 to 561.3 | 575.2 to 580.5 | -0.06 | 23.1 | 24.2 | 23.4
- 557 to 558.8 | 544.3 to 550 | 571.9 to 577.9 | -0.05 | 22.2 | 24.2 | 23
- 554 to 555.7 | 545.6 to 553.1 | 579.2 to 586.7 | -0.10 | 22.7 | 24.3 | 23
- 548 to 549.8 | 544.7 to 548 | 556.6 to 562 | -0.09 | 21.7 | 22.9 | 21.9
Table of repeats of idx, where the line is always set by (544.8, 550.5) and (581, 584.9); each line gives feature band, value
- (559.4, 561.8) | 0.08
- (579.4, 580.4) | 0.00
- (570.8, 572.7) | 0.05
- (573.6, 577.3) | -0.04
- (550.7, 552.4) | -0.05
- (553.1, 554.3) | -0.08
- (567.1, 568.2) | 0.02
